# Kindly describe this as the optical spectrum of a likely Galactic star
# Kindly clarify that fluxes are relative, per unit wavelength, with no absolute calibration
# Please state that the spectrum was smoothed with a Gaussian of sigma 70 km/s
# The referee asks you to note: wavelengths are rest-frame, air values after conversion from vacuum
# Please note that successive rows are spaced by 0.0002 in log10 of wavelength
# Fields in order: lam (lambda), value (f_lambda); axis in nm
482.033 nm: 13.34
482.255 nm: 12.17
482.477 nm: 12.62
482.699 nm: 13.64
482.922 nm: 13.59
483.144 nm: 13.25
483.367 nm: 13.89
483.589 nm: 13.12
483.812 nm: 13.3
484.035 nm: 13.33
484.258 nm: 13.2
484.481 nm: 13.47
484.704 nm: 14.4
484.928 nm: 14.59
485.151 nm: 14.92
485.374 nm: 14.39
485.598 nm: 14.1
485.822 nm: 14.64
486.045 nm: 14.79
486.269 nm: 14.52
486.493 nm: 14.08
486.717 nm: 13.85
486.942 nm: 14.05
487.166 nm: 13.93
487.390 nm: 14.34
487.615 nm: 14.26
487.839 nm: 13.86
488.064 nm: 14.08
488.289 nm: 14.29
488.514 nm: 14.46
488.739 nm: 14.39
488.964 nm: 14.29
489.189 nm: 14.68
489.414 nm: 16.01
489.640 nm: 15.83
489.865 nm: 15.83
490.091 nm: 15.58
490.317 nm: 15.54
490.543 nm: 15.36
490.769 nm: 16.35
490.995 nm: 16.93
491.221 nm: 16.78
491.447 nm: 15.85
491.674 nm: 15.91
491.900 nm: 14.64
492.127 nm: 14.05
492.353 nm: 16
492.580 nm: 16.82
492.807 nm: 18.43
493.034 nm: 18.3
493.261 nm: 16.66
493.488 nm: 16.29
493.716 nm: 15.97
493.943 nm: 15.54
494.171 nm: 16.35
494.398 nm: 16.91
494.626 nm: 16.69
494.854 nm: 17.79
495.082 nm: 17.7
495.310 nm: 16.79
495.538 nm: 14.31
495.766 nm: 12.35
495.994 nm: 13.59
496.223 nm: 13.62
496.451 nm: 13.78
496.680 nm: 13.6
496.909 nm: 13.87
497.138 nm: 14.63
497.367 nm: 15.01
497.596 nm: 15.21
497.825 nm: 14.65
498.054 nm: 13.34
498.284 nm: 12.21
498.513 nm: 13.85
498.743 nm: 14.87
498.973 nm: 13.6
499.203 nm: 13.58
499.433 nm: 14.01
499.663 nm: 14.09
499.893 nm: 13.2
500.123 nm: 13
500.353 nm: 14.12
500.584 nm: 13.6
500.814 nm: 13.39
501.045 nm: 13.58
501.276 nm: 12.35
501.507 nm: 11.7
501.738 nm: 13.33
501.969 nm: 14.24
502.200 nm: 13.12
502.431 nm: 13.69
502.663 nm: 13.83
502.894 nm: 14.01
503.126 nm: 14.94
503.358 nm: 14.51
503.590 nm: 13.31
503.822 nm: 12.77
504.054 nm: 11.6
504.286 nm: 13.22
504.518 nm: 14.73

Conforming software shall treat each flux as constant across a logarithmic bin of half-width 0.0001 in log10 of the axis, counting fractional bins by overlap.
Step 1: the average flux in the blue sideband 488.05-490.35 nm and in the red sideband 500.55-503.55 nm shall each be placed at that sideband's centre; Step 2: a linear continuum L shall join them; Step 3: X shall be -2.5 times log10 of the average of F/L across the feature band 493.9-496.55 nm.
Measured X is -0.08 mag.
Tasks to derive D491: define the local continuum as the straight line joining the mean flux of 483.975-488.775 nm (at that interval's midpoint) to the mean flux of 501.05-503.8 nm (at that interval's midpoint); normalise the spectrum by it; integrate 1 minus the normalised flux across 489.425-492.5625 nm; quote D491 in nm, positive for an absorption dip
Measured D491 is -0.40 nm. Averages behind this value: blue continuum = 14.2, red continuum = 13.5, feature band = 15.8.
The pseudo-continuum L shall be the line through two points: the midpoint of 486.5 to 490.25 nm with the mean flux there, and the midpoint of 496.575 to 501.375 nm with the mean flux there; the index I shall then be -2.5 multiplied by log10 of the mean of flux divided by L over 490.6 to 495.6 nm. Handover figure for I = -0.15 mag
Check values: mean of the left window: 14.6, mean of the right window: 13.8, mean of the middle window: 16.4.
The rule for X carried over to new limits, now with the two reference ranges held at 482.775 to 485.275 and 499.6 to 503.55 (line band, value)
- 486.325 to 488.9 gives -0.04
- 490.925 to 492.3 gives -0.15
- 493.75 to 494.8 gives -0.20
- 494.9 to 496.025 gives -0.12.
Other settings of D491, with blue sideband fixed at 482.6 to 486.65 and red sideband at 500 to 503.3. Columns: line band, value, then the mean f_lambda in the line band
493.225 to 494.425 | -0.22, 16.2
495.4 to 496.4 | 0.01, 13.6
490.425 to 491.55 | -0.20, 16.3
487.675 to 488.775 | -0.03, 14.2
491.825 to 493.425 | -0.32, 16.5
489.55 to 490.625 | -0.14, 15.6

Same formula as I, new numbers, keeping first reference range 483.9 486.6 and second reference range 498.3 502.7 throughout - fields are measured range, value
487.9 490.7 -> -0.08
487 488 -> 0.00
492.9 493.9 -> -0.21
